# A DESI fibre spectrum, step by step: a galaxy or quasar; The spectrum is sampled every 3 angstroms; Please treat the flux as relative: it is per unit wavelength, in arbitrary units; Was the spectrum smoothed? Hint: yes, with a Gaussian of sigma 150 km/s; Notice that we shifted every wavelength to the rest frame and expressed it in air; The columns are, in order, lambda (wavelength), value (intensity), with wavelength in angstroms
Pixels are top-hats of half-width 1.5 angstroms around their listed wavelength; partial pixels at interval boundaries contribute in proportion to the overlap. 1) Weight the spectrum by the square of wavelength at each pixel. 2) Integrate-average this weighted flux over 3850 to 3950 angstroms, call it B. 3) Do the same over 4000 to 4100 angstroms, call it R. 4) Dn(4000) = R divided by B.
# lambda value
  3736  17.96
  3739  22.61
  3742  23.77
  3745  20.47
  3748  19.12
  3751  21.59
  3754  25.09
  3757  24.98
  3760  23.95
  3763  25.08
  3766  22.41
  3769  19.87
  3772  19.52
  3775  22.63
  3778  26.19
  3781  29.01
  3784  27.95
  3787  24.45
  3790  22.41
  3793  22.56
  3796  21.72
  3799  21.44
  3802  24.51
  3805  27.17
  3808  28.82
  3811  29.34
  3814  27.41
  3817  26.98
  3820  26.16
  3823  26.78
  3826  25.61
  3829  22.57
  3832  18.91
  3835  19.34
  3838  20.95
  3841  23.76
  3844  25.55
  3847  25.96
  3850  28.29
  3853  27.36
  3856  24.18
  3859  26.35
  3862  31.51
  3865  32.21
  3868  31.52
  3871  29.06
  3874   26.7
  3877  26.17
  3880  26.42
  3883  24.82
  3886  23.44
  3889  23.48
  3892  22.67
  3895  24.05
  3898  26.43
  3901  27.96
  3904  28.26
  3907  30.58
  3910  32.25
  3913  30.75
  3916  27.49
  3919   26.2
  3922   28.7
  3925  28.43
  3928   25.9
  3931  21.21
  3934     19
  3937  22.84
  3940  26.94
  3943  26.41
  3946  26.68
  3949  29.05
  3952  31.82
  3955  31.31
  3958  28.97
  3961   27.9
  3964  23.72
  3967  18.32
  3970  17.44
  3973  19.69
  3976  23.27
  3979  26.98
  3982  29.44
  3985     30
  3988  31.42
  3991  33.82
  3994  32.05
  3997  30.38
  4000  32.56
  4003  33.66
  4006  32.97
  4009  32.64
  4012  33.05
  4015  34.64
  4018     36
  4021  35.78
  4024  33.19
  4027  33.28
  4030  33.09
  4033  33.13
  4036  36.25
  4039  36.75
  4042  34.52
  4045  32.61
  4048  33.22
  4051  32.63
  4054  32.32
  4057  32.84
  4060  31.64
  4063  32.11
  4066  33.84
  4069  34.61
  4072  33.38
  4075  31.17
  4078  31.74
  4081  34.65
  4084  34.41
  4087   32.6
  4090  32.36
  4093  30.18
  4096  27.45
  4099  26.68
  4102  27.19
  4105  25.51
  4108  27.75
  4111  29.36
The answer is 1.3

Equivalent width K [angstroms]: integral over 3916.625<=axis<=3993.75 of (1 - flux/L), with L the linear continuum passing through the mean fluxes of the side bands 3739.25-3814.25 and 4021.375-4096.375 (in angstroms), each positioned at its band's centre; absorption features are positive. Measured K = 8.9 angstroms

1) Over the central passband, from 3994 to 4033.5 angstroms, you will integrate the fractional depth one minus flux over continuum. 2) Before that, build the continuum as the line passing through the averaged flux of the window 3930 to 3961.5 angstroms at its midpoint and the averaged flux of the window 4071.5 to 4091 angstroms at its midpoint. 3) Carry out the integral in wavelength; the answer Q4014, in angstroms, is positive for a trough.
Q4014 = -4.79 angstroms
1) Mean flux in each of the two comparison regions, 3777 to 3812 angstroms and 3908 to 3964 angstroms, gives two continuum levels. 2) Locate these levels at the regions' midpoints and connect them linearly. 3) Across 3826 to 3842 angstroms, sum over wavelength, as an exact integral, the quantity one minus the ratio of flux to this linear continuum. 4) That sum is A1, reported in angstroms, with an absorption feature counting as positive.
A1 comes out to 2.76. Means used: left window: 25.4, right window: 27.3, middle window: 21.4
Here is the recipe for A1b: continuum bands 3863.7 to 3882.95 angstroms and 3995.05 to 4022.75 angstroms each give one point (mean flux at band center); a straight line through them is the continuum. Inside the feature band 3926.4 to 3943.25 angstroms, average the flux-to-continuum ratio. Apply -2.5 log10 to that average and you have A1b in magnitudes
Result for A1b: 0.29 mag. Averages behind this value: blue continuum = 28.4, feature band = 23.5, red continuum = 33.5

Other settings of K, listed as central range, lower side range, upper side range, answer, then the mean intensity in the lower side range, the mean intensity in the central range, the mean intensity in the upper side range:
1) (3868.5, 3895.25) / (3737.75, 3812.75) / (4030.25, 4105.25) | 1.4 angstroms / 23.9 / 25.5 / 32.3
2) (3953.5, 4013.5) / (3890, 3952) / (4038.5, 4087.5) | 2.3 angstroms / 26.7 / 28.5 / 33.2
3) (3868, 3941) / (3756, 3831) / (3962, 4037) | 3.5 angstroms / 24.7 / 26.3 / 30.2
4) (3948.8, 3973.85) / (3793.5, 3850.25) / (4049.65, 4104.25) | 2.8 angstroms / 24.7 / 25.3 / 31.7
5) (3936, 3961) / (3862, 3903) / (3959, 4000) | -1.3 angstroms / 26.7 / 28.1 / 26.7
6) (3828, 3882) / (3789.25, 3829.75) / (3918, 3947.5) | -1.4 angstroms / 25.4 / 26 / 25.2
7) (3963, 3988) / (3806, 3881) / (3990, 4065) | 5.9 angstroms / 26.3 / 24.1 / 33.4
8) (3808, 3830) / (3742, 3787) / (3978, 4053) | -1.0 angstroms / 23.5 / 26.7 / 33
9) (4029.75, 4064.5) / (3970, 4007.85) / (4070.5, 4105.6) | -3.8 angstroms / 29.2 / 33.4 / 30.7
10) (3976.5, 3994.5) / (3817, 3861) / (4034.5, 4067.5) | 0.4 angstroms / 24.6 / 30.1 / 33.5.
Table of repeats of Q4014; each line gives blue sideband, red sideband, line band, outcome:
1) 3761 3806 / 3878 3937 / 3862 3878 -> -2.55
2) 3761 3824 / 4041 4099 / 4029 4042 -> -1.40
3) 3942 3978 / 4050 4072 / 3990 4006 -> -2.43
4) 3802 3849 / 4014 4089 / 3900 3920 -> -0.66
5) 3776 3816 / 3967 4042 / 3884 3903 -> 2.30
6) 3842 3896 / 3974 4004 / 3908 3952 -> 2.50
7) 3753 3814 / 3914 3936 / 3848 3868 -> -2.84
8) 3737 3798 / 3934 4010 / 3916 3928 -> -0.37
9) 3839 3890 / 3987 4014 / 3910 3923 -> 0.13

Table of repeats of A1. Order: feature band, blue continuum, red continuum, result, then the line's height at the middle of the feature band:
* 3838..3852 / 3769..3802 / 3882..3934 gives -0.2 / 25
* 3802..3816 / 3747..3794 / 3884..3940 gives -2.0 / 24.3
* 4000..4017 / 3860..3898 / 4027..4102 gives -1.4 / 30.8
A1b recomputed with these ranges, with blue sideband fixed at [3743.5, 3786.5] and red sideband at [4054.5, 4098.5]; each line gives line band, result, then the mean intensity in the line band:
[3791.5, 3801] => 0.107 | 22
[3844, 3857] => -0.024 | 26.4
